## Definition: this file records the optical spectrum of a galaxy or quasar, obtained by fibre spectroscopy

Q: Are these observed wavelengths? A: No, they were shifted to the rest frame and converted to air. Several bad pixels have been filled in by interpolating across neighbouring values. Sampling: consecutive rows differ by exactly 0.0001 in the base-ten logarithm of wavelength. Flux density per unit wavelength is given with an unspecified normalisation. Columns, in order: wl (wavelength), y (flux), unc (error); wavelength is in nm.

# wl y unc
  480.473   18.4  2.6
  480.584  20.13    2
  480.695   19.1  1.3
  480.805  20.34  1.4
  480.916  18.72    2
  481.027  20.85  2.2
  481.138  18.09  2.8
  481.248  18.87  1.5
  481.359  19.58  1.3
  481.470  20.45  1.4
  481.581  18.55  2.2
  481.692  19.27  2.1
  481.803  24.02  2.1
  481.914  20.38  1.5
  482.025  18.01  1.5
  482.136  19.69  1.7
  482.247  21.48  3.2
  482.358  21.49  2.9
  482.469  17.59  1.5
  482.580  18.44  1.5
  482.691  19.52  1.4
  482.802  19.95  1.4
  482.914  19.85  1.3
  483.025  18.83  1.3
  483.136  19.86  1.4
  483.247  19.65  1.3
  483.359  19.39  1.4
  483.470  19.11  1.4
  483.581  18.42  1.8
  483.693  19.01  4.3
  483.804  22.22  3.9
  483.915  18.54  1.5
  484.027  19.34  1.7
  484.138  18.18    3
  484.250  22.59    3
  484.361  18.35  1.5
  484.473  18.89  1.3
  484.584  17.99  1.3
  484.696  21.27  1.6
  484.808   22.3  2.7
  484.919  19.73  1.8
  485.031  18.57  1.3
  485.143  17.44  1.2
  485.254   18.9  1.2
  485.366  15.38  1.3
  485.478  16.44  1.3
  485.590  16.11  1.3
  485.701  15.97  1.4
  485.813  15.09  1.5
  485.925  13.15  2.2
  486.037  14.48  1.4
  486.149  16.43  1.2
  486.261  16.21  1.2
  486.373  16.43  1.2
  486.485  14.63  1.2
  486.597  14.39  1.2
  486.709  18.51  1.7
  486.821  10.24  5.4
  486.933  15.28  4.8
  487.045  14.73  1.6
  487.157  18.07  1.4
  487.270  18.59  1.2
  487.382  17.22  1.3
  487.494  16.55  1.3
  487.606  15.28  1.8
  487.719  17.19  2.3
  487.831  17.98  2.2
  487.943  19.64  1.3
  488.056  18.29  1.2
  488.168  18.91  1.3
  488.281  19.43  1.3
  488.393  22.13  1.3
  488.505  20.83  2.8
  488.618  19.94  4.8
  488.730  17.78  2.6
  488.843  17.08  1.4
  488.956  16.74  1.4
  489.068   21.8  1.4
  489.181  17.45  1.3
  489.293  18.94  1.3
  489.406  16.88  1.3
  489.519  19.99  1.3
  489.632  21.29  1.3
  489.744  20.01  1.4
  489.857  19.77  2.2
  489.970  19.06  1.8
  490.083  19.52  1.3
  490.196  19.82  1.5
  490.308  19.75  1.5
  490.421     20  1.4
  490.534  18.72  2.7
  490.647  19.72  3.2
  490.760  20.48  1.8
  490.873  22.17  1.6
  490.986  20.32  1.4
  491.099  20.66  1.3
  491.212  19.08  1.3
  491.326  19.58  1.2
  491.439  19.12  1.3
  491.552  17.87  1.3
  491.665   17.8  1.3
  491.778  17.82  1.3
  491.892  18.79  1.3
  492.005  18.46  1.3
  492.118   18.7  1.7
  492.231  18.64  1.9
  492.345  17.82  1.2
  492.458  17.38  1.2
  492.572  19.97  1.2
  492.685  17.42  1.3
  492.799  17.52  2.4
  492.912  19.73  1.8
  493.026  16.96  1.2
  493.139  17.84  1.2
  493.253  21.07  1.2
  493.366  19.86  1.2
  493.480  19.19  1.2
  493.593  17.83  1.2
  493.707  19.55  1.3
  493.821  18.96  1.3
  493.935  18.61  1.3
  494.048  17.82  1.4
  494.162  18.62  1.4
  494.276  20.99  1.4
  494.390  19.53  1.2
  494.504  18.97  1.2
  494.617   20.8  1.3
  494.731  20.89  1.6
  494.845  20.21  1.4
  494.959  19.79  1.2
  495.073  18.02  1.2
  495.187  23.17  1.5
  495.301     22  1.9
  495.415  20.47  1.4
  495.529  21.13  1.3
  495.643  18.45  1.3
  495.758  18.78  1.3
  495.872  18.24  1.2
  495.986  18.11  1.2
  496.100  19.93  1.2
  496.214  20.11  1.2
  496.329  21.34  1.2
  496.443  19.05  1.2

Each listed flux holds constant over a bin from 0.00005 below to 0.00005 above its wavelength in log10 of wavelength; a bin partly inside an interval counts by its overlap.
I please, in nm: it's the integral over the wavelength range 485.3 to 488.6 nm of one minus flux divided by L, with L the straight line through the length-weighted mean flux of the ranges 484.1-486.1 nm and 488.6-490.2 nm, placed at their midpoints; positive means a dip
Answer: 0.29 nm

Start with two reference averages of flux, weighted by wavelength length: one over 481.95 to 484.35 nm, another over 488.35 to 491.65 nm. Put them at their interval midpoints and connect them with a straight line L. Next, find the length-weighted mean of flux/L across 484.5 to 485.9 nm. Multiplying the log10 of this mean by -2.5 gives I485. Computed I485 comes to 0.10 mag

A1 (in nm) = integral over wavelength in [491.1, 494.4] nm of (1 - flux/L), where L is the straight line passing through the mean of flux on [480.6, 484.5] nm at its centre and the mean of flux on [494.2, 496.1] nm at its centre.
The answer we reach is 0.19 nm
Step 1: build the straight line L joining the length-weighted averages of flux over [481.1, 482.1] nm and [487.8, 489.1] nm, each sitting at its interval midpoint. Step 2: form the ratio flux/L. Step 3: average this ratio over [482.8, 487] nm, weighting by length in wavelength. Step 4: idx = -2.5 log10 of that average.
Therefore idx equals 0.10 mag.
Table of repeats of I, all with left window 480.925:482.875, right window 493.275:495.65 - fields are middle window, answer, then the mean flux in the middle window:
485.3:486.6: 0.28 nm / 15.5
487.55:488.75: 0.05 nm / 18.9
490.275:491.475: -0.01 nm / 20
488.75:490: 0.05 nm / 19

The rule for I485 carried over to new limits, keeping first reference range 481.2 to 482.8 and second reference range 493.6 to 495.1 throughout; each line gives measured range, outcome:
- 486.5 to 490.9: 0.07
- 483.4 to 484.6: 0.02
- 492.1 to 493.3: 0.06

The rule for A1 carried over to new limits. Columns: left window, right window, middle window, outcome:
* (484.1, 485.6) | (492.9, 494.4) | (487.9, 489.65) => -0.02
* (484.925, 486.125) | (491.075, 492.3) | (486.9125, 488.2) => -0.02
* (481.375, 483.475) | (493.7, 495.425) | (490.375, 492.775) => 0.10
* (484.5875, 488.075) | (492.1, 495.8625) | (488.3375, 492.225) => -0.27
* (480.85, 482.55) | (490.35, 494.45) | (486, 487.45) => 0.27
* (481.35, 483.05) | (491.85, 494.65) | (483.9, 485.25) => 0.01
